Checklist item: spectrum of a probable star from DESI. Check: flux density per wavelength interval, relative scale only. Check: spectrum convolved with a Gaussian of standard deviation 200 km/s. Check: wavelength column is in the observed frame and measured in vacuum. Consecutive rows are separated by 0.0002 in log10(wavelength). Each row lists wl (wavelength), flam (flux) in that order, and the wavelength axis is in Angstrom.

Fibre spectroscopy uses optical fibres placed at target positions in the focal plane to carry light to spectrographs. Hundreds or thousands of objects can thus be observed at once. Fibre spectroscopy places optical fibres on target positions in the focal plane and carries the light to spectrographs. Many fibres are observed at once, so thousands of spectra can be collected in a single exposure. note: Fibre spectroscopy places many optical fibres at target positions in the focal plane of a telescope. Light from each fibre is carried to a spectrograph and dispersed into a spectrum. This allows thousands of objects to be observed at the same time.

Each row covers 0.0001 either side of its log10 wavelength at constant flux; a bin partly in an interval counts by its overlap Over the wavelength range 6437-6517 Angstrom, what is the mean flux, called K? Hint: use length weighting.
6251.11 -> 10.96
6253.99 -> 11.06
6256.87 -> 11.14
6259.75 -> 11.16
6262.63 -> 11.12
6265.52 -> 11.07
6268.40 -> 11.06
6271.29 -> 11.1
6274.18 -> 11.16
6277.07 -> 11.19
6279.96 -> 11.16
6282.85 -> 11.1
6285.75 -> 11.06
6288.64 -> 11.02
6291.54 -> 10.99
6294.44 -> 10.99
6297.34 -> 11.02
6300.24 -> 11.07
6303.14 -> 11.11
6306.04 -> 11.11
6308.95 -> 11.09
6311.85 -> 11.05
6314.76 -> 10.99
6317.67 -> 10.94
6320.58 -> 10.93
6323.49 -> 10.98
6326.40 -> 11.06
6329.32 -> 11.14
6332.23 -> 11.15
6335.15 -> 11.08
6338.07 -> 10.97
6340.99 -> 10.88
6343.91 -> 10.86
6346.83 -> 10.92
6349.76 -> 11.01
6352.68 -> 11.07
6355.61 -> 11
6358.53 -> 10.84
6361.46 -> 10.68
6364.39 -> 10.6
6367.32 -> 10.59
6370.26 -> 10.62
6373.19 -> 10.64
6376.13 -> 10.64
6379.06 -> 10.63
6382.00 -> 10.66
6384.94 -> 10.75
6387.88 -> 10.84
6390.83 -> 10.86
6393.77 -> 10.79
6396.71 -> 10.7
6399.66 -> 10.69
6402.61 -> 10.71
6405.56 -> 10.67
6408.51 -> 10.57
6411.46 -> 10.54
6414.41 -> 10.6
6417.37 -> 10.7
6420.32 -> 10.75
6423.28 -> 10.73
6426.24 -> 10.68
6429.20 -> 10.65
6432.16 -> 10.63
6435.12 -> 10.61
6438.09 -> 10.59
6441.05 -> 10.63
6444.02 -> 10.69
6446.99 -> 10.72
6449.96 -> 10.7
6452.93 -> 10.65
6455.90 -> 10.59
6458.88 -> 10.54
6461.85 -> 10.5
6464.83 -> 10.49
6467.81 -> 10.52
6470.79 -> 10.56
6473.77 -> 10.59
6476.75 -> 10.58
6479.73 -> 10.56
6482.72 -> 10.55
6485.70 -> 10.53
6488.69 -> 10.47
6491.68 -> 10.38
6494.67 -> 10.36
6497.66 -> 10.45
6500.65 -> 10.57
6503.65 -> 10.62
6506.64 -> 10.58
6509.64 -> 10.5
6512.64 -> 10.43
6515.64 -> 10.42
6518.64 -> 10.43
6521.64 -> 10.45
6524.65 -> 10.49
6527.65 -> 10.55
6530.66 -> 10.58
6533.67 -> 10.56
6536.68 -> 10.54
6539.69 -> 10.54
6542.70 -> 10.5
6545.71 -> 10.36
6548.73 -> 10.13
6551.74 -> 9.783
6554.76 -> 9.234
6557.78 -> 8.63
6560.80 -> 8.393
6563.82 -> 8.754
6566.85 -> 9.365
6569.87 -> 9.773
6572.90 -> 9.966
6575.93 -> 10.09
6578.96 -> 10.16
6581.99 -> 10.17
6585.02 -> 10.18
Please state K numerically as 10.5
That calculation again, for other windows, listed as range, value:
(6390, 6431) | 10.7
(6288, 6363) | 11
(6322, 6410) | 10.8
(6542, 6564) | 9.48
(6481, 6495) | 10.5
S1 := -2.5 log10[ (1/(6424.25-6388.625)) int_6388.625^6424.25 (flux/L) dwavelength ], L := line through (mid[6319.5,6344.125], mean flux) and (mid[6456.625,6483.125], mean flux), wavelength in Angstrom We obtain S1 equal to 0.01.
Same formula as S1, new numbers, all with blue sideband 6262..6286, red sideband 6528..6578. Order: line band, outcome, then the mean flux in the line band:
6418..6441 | -0.03 mag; 10.7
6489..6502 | -0.04 mag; 10.4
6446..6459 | -0.04 mag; 10.6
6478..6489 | -0.04 mag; 10.5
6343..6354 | -0.02 mag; 11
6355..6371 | 0.00 mag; 10.7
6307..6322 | -0.01 mag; 11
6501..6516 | -0.05 mag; 10.5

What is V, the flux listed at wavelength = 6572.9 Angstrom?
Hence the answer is 9.966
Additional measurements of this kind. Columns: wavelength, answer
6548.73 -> 10.13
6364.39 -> 10.6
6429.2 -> 10.65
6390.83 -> 10.86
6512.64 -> 10.43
